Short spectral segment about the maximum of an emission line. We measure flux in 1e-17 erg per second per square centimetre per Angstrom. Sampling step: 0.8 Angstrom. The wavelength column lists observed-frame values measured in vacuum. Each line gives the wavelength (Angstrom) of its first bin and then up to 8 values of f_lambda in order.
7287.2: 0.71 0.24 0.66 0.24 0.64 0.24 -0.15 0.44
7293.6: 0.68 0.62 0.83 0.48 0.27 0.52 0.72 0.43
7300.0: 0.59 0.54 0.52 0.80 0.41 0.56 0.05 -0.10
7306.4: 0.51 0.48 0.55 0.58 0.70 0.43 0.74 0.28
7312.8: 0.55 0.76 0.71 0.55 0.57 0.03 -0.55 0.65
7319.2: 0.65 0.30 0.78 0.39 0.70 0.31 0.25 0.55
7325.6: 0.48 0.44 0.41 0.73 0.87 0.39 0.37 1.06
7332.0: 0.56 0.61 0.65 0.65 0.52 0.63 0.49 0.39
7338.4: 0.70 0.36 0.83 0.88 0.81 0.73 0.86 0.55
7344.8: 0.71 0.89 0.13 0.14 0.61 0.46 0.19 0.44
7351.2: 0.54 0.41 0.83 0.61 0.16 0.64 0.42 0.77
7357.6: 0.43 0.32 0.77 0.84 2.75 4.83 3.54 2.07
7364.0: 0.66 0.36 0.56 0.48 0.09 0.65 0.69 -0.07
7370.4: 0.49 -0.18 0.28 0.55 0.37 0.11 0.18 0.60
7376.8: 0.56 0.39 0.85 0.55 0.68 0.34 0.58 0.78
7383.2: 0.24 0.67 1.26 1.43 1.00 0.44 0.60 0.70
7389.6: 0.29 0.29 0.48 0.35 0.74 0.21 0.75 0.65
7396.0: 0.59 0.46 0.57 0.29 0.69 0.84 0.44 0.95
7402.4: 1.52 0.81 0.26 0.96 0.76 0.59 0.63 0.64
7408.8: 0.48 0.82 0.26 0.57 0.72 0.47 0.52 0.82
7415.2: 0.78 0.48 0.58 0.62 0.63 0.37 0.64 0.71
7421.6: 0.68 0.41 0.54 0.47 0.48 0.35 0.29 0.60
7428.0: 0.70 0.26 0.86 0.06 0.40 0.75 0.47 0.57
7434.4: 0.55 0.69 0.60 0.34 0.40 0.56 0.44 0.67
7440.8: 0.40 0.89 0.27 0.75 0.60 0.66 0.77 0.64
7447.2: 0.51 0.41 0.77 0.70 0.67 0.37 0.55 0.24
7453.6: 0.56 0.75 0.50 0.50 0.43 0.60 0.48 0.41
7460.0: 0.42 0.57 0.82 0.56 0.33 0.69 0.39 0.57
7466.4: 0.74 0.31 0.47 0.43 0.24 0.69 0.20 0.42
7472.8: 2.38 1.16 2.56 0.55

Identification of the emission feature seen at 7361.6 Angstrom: H-alpha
